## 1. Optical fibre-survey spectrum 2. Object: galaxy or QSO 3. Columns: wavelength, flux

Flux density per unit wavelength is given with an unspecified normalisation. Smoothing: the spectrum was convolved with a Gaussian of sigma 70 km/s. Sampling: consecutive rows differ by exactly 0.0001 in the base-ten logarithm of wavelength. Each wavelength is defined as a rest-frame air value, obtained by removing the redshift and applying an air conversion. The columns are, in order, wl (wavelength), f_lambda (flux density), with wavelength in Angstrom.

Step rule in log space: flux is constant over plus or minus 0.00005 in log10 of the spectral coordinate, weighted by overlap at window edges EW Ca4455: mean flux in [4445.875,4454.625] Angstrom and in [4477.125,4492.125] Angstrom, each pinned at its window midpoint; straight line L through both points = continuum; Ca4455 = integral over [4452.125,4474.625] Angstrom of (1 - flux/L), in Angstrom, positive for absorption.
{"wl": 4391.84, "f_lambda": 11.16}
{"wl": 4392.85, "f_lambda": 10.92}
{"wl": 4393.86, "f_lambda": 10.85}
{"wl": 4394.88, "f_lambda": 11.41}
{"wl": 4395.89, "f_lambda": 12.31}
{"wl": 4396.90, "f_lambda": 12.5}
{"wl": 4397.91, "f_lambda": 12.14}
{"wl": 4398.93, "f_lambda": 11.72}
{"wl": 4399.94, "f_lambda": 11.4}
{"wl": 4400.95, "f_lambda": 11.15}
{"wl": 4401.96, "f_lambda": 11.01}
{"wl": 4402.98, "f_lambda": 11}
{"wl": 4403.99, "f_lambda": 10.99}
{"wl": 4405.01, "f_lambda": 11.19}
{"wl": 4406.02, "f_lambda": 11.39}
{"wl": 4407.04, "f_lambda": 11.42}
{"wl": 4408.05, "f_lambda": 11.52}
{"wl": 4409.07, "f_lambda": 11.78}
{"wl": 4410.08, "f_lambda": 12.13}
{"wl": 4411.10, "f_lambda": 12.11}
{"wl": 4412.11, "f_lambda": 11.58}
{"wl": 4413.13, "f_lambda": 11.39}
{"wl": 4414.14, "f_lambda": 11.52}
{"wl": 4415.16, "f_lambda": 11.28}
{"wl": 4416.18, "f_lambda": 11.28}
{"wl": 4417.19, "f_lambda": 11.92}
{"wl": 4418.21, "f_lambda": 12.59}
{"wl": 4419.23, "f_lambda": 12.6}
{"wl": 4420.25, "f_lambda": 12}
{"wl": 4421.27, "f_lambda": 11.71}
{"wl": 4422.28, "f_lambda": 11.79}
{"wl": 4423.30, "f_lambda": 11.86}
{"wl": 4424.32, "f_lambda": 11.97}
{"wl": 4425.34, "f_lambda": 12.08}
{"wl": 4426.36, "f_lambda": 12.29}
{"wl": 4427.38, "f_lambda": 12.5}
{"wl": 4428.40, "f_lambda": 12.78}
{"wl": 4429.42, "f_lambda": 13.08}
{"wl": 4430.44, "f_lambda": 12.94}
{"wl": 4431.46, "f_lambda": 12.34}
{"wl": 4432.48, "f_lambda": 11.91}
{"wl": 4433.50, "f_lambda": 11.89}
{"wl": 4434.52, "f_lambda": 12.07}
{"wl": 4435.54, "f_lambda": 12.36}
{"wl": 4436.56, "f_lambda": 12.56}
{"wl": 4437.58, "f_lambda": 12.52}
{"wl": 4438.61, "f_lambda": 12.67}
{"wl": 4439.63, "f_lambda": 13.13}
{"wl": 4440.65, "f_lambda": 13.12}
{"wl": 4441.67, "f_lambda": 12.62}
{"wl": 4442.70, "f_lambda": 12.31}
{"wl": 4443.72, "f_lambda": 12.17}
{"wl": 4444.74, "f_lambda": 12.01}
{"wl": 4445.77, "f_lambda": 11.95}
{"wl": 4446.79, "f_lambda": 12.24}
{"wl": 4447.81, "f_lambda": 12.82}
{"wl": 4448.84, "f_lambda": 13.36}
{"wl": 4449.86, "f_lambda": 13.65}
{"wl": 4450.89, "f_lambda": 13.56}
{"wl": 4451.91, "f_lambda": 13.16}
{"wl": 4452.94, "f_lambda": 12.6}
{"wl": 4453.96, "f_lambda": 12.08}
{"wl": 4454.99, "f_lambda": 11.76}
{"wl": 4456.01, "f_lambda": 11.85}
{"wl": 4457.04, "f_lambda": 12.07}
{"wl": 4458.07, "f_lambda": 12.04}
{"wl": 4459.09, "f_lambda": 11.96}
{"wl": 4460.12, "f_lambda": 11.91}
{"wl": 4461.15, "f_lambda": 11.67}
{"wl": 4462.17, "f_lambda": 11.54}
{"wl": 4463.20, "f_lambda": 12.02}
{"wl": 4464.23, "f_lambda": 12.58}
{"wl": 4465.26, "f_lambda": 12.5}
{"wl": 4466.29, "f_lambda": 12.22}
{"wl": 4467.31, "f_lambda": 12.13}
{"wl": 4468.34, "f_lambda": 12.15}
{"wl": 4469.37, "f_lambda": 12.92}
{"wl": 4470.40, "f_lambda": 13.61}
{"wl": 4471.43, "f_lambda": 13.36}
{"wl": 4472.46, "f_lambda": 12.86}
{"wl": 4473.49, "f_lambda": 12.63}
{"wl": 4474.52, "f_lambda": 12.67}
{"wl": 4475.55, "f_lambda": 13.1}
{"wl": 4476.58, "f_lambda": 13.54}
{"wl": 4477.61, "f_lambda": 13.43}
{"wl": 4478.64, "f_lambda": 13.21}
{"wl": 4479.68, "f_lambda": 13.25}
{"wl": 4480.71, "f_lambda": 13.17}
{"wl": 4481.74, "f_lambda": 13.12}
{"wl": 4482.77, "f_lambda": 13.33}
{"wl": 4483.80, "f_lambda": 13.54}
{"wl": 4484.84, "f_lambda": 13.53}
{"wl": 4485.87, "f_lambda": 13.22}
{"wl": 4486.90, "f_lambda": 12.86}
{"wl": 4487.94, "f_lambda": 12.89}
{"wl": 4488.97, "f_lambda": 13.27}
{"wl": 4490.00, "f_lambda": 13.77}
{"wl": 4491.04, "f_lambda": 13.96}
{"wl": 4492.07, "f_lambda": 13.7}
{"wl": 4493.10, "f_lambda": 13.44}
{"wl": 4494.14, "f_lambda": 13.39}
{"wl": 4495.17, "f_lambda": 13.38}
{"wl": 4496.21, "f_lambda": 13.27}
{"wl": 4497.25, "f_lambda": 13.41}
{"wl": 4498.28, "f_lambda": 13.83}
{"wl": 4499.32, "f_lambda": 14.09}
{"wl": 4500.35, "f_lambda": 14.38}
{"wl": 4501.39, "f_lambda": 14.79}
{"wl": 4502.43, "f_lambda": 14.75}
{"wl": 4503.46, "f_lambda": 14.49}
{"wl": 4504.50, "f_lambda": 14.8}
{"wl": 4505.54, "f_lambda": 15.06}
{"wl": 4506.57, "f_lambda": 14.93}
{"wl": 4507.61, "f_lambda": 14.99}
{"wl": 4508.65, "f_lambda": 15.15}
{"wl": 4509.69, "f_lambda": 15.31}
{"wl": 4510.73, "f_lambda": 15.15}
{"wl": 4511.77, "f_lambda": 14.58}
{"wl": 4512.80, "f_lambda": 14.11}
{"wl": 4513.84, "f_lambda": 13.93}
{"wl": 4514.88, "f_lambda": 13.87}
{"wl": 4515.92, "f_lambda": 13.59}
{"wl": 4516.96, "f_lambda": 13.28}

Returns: 1.2 Angstrom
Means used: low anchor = 12.9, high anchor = 13.3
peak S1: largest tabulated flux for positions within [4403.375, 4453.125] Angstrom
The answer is 13.65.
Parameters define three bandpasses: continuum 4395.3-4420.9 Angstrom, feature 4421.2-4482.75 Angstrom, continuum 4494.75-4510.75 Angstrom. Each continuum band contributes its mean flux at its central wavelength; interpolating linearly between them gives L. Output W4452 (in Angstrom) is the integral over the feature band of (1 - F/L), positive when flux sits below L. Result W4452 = 2.00 Angstrom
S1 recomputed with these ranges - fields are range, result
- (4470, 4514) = 15.31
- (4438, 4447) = 13.13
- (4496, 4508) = 15.06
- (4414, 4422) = 12.6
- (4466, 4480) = 13.61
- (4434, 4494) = 13.96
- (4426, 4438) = 13.08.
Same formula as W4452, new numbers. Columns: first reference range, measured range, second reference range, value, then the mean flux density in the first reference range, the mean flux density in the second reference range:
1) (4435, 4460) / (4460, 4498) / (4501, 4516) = 1.7 Angstrom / 12.5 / 14.7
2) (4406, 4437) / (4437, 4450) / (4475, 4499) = -0.2 Angstrom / 12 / 13.4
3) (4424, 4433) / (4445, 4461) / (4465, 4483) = 0.3 Angstrom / 12.4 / 13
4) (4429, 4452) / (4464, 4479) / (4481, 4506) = 0.5 Angstrom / 12.6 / 13.8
